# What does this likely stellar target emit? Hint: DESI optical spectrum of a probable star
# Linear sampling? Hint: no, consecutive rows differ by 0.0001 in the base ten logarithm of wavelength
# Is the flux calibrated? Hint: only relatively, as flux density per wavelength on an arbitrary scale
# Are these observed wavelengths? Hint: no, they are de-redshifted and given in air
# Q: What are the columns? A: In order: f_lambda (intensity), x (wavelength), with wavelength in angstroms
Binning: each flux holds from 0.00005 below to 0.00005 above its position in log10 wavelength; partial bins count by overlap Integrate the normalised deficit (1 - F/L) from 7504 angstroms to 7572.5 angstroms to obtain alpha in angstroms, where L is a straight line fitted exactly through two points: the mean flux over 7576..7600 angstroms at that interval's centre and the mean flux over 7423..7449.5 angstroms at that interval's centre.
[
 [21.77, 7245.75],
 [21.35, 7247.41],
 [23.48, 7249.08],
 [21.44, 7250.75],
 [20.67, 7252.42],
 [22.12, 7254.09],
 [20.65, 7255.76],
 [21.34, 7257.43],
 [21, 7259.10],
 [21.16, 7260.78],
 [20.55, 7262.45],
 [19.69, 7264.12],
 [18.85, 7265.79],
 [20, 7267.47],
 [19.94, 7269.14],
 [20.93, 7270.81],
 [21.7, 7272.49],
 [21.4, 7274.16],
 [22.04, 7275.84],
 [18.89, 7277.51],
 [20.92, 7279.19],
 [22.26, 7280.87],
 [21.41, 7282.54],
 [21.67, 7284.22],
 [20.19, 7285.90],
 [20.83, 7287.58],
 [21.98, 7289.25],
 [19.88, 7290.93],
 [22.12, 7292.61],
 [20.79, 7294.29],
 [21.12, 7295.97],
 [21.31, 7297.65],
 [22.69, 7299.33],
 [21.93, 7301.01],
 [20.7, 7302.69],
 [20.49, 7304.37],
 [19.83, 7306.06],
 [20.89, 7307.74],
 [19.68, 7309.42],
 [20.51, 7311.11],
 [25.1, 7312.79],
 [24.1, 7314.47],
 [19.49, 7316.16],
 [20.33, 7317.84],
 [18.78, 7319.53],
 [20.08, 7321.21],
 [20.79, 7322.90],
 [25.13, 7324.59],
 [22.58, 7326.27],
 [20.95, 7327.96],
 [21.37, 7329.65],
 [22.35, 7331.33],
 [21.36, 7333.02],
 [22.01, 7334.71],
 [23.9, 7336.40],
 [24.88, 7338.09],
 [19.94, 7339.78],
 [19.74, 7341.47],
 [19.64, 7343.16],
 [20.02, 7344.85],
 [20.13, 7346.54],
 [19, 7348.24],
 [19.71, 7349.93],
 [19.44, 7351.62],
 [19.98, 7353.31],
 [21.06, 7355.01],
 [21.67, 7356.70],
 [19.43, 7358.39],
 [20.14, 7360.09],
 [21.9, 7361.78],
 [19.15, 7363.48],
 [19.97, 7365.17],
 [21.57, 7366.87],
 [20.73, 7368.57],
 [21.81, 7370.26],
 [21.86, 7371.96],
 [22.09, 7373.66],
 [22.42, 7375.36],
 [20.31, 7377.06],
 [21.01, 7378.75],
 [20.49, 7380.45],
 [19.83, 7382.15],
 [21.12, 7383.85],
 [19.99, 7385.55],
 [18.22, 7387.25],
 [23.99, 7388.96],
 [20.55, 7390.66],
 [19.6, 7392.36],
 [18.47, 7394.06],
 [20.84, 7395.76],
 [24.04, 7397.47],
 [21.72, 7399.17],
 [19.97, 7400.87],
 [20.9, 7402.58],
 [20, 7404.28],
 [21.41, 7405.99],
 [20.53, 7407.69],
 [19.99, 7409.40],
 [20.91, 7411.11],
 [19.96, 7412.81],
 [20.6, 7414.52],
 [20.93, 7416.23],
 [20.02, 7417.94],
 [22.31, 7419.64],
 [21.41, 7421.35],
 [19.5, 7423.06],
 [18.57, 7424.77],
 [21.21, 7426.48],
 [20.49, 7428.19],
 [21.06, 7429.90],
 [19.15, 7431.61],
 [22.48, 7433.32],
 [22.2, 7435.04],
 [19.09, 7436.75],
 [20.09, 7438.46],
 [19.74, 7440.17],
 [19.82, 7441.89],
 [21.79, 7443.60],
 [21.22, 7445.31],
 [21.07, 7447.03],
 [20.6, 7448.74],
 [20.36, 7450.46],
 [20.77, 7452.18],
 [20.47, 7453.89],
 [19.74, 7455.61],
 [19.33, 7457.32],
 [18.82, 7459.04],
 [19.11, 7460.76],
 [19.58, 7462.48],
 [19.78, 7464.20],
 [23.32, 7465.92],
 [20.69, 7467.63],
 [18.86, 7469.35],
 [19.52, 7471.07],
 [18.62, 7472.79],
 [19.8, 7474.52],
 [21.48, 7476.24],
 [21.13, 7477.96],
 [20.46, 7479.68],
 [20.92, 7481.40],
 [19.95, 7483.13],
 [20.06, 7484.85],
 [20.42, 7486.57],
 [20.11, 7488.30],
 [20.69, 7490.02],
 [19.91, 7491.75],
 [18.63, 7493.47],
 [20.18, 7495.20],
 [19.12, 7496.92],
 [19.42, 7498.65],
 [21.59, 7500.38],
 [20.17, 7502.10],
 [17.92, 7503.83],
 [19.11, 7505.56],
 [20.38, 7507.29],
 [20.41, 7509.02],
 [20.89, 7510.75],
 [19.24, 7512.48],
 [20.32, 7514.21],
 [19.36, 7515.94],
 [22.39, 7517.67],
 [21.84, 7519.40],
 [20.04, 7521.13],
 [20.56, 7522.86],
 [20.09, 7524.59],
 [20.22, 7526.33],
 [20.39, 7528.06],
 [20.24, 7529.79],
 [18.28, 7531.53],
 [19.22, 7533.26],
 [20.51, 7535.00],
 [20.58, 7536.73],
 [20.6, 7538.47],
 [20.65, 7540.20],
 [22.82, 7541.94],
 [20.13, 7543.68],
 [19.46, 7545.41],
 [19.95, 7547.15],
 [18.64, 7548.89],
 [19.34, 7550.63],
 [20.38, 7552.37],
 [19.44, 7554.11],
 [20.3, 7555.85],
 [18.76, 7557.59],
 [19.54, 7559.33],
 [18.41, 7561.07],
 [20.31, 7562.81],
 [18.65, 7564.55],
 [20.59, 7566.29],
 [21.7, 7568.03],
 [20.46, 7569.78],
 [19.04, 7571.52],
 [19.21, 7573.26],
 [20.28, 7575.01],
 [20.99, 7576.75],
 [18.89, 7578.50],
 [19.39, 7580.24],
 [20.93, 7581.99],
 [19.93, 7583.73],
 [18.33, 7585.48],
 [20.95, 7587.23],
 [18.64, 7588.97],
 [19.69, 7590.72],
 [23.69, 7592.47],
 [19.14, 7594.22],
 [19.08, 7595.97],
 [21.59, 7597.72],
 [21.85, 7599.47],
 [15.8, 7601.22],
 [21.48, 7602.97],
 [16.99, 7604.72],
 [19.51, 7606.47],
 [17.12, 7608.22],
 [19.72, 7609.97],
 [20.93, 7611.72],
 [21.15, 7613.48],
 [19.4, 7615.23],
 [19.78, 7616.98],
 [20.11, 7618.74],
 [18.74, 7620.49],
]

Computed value 0.8 angstroms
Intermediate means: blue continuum 20.5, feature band 20.1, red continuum 20.2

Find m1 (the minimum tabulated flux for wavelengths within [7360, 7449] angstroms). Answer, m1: 18.22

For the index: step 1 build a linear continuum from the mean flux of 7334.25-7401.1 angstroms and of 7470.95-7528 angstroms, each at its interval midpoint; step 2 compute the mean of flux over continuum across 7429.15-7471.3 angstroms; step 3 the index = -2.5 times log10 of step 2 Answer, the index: 0.00 mag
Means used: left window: 20.8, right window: 20.2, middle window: 20.4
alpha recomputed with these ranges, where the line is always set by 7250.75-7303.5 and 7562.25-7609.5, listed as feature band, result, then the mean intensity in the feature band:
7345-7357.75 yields 0.4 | 20.1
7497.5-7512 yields 0.1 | 19.9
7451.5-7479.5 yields 0.3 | 20.1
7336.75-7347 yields -0.1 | 20.9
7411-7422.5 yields -0.2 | 20.8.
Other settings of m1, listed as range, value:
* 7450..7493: 18.62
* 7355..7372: 19.15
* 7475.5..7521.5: 17.92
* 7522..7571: 18.28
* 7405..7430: 18.57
